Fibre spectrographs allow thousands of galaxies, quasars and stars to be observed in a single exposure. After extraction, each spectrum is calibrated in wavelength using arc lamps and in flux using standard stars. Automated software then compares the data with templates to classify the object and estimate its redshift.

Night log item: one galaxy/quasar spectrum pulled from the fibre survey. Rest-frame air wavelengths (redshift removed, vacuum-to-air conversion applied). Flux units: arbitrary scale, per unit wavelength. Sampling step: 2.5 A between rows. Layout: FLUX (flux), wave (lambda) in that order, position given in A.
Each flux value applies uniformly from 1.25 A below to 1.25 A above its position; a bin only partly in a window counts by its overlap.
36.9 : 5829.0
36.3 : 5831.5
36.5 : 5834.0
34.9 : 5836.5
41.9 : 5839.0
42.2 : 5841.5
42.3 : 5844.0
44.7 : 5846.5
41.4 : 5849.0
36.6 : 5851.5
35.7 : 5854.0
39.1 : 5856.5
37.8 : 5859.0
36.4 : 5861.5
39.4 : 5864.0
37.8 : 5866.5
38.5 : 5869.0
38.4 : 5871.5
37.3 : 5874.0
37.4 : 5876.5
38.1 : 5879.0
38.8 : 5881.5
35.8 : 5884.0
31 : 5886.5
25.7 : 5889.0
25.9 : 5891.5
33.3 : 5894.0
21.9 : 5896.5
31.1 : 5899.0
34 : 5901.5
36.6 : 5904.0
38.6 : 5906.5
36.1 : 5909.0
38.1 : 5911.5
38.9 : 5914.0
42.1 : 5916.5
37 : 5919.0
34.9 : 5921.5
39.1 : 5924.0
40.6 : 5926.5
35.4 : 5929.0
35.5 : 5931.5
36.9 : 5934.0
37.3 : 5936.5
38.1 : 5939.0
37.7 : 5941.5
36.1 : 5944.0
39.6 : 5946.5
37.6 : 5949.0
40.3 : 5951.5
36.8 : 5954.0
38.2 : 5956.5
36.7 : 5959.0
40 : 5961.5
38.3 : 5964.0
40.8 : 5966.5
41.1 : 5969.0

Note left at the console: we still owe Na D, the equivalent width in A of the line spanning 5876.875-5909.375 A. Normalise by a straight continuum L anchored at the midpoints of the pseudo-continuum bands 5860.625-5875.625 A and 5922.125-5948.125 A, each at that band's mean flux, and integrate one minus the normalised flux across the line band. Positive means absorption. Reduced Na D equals 4.26 A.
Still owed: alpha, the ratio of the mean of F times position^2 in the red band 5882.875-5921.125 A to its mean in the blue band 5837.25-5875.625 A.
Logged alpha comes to 0.9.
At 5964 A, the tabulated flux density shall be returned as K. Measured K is 38.3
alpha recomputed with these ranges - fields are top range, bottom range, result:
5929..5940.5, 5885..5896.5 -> 1.32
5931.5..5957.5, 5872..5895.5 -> 1.14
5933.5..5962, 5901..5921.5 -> 1.02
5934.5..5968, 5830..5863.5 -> 1.02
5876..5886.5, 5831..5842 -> 0.98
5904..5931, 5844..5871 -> 1.00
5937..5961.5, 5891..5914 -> 1.16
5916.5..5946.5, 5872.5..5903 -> 1.17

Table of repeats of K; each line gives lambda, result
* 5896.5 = 21.9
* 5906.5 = 38.6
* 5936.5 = 37.3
